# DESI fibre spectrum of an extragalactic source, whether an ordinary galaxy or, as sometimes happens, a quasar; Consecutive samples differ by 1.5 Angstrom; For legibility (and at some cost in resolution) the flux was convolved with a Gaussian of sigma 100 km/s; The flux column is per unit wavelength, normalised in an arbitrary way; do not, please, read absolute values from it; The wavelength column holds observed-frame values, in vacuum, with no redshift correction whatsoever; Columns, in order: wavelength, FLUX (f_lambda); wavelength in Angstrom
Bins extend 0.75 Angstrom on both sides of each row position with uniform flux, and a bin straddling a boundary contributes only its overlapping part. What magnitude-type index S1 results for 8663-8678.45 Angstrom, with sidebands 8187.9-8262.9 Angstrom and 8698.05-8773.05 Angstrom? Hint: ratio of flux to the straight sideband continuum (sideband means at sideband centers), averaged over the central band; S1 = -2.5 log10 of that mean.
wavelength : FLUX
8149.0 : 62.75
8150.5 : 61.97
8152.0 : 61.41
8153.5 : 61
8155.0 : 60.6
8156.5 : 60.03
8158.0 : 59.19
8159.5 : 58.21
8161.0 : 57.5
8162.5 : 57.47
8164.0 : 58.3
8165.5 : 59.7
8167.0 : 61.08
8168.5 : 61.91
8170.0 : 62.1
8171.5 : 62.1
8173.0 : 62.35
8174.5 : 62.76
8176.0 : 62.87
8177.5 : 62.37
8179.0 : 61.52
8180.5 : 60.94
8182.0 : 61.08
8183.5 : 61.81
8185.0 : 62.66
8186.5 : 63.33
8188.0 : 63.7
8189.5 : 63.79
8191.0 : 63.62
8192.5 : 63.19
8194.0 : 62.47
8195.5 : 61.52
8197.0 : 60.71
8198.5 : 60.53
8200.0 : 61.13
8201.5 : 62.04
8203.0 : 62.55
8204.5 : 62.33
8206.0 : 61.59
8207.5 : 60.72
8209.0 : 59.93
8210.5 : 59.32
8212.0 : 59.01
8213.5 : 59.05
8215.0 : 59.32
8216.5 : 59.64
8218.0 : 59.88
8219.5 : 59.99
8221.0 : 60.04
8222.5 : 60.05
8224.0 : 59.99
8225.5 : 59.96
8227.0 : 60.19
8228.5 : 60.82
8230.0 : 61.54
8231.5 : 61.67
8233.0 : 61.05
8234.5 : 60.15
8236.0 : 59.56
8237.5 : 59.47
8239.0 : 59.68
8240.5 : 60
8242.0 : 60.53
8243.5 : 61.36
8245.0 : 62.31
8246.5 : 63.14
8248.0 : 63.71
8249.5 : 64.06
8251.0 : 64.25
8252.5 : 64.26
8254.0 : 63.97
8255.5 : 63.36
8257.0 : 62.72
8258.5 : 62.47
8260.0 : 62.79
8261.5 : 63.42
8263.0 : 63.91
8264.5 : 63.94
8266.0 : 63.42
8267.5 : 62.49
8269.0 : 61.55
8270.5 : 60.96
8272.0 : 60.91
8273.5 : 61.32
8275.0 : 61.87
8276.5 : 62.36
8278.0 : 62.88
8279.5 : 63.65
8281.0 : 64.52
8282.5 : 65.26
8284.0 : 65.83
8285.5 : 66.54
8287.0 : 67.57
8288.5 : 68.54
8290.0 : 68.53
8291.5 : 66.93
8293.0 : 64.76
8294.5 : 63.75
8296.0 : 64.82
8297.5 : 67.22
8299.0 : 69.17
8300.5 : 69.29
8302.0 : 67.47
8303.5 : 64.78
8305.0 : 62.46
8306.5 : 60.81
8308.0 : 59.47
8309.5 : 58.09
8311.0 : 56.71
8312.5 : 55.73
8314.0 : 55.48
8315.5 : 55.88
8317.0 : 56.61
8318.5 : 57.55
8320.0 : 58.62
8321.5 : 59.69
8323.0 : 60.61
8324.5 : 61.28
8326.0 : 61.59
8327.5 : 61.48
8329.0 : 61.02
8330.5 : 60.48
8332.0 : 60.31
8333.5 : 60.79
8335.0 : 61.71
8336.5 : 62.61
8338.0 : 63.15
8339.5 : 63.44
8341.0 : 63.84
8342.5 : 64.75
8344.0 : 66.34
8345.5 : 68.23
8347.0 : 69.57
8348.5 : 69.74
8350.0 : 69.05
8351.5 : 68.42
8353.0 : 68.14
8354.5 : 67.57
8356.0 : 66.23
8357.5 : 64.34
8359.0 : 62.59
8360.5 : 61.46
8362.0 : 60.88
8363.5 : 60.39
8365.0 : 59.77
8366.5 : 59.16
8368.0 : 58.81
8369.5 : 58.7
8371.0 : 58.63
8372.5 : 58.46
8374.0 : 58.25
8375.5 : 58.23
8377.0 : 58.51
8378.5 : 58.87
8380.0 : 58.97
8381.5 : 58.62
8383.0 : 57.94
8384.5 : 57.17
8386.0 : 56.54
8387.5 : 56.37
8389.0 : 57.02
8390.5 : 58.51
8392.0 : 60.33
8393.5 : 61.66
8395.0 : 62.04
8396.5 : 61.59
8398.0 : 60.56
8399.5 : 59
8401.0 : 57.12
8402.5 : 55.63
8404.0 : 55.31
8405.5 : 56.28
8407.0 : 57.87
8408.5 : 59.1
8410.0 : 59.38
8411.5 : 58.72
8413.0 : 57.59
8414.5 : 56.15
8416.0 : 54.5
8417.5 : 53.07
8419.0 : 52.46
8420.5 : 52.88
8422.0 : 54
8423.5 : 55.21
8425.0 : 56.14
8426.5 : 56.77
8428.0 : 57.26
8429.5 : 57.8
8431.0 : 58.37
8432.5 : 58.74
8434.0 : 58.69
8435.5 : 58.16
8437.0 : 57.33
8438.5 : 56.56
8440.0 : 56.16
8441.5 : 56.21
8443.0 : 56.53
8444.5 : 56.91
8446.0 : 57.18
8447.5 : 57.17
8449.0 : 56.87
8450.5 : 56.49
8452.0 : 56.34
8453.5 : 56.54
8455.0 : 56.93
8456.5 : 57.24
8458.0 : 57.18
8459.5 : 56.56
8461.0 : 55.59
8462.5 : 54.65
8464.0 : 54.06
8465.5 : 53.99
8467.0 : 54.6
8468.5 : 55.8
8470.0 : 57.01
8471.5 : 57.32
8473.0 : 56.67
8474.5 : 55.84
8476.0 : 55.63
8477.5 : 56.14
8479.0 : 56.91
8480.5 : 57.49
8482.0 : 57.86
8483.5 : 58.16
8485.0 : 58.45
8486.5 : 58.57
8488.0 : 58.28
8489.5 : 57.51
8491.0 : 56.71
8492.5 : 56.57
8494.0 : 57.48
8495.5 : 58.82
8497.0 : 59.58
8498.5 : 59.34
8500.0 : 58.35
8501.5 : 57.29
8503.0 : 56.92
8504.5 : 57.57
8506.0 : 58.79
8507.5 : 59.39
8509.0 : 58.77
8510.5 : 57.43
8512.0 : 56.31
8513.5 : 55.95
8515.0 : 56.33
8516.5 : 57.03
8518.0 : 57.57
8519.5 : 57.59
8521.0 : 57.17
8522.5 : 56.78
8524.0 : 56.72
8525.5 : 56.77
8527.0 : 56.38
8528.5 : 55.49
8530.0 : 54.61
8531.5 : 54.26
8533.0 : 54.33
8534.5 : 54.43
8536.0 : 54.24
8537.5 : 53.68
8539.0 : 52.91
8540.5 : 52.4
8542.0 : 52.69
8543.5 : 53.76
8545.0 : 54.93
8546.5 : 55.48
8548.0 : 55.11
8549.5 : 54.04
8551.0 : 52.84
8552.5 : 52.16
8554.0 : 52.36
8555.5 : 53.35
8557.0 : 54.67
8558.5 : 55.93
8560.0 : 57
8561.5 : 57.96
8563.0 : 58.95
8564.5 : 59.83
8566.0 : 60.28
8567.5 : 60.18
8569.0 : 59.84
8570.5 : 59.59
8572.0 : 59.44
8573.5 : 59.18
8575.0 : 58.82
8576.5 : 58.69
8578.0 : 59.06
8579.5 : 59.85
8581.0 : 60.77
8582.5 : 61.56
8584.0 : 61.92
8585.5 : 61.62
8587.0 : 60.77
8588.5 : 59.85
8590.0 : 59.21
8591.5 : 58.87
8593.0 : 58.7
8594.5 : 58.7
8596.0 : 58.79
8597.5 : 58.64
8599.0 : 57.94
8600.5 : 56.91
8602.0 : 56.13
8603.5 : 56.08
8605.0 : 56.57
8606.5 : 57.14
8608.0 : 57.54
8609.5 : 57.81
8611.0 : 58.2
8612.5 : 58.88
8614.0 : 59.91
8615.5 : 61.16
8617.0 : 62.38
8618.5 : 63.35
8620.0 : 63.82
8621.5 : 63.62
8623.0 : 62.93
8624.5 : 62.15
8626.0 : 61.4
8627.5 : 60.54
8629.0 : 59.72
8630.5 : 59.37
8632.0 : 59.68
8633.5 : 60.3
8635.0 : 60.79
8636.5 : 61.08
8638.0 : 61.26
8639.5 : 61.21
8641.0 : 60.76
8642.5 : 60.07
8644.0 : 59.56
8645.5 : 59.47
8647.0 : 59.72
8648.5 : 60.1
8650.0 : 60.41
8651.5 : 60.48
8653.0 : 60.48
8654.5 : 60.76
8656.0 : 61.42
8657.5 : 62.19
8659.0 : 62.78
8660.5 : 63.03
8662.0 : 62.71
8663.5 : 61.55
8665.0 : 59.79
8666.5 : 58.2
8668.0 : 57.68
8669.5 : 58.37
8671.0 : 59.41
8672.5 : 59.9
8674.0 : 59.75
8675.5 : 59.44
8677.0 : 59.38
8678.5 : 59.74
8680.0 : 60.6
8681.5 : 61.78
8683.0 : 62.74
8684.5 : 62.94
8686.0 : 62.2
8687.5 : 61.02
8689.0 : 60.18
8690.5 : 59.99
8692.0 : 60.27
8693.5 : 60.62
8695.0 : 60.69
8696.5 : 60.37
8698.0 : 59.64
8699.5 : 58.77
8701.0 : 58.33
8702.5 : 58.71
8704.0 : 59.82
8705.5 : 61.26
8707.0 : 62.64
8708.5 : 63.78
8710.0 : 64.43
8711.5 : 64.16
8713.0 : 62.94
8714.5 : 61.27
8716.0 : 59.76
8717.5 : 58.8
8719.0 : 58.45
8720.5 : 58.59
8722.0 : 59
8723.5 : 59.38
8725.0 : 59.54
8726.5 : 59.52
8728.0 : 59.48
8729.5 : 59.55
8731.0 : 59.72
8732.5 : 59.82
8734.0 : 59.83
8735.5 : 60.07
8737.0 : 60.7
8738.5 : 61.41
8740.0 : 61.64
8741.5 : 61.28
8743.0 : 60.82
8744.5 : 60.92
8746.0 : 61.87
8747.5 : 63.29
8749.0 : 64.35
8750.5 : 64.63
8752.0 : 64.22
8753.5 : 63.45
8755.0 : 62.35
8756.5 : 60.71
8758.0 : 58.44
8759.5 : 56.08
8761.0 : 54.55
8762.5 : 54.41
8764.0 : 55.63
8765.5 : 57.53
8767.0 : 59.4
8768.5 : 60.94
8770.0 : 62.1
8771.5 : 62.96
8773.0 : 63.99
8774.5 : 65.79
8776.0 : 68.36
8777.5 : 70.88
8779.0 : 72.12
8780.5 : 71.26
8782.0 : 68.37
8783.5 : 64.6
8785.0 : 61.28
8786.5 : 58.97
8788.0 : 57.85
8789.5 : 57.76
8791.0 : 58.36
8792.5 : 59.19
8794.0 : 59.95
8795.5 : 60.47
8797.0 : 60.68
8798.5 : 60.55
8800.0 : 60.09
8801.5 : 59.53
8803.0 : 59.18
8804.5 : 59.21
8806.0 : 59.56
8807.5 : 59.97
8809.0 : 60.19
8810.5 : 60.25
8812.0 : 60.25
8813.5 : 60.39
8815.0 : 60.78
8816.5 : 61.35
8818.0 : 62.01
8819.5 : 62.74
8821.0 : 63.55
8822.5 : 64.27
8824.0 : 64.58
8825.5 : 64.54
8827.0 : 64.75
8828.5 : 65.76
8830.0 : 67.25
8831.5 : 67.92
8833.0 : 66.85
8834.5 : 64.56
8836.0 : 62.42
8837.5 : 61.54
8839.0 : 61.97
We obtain 0.023 mag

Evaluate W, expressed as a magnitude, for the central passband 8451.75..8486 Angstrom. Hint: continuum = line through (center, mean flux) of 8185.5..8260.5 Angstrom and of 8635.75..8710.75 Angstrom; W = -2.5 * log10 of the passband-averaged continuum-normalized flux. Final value 0.09 mag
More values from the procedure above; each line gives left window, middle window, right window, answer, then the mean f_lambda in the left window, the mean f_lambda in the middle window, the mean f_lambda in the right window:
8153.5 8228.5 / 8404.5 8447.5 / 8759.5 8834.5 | 0.087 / 60.9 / 56.6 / 62.1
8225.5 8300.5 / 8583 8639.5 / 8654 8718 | 0.025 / 63.3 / 59.9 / 60.8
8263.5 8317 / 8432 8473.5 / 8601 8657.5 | 0.096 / 63.2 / 56.5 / 60.2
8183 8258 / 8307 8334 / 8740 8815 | 0.044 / 61.4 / 59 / 61.4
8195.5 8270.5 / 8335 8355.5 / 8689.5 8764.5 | -0.088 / 61.4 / 66.3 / 60.4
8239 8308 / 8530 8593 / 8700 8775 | 0.089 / 63.9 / 57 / 60.6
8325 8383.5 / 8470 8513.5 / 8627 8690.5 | 0.071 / 62.3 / 57.6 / 60.5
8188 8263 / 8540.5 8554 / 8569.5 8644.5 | 0.122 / 61.5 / 53.7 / 59.8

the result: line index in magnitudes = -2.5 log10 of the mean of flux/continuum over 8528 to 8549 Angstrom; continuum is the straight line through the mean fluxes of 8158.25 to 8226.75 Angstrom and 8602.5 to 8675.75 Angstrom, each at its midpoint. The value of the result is 0.12 mag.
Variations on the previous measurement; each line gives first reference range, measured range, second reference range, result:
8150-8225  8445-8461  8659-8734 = 0.072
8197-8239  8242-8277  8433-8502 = -0.052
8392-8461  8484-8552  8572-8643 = 0.041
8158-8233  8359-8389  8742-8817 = 0.043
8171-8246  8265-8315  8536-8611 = -0.055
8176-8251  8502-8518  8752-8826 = 0.072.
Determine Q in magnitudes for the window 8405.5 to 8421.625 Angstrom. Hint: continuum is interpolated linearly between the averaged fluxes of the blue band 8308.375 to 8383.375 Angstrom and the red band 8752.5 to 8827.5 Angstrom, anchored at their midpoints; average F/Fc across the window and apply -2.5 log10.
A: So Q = 0.10 mag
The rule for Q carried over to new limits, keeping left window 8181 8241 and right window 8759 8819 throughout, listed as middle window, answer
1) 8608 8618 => 0.027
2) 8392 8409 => 0.041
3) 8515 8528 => 0.077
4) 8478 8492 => 0.061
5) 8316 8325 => 0.038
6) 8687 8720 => 0.008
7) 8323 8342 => -0.014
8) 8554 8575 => 0.057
